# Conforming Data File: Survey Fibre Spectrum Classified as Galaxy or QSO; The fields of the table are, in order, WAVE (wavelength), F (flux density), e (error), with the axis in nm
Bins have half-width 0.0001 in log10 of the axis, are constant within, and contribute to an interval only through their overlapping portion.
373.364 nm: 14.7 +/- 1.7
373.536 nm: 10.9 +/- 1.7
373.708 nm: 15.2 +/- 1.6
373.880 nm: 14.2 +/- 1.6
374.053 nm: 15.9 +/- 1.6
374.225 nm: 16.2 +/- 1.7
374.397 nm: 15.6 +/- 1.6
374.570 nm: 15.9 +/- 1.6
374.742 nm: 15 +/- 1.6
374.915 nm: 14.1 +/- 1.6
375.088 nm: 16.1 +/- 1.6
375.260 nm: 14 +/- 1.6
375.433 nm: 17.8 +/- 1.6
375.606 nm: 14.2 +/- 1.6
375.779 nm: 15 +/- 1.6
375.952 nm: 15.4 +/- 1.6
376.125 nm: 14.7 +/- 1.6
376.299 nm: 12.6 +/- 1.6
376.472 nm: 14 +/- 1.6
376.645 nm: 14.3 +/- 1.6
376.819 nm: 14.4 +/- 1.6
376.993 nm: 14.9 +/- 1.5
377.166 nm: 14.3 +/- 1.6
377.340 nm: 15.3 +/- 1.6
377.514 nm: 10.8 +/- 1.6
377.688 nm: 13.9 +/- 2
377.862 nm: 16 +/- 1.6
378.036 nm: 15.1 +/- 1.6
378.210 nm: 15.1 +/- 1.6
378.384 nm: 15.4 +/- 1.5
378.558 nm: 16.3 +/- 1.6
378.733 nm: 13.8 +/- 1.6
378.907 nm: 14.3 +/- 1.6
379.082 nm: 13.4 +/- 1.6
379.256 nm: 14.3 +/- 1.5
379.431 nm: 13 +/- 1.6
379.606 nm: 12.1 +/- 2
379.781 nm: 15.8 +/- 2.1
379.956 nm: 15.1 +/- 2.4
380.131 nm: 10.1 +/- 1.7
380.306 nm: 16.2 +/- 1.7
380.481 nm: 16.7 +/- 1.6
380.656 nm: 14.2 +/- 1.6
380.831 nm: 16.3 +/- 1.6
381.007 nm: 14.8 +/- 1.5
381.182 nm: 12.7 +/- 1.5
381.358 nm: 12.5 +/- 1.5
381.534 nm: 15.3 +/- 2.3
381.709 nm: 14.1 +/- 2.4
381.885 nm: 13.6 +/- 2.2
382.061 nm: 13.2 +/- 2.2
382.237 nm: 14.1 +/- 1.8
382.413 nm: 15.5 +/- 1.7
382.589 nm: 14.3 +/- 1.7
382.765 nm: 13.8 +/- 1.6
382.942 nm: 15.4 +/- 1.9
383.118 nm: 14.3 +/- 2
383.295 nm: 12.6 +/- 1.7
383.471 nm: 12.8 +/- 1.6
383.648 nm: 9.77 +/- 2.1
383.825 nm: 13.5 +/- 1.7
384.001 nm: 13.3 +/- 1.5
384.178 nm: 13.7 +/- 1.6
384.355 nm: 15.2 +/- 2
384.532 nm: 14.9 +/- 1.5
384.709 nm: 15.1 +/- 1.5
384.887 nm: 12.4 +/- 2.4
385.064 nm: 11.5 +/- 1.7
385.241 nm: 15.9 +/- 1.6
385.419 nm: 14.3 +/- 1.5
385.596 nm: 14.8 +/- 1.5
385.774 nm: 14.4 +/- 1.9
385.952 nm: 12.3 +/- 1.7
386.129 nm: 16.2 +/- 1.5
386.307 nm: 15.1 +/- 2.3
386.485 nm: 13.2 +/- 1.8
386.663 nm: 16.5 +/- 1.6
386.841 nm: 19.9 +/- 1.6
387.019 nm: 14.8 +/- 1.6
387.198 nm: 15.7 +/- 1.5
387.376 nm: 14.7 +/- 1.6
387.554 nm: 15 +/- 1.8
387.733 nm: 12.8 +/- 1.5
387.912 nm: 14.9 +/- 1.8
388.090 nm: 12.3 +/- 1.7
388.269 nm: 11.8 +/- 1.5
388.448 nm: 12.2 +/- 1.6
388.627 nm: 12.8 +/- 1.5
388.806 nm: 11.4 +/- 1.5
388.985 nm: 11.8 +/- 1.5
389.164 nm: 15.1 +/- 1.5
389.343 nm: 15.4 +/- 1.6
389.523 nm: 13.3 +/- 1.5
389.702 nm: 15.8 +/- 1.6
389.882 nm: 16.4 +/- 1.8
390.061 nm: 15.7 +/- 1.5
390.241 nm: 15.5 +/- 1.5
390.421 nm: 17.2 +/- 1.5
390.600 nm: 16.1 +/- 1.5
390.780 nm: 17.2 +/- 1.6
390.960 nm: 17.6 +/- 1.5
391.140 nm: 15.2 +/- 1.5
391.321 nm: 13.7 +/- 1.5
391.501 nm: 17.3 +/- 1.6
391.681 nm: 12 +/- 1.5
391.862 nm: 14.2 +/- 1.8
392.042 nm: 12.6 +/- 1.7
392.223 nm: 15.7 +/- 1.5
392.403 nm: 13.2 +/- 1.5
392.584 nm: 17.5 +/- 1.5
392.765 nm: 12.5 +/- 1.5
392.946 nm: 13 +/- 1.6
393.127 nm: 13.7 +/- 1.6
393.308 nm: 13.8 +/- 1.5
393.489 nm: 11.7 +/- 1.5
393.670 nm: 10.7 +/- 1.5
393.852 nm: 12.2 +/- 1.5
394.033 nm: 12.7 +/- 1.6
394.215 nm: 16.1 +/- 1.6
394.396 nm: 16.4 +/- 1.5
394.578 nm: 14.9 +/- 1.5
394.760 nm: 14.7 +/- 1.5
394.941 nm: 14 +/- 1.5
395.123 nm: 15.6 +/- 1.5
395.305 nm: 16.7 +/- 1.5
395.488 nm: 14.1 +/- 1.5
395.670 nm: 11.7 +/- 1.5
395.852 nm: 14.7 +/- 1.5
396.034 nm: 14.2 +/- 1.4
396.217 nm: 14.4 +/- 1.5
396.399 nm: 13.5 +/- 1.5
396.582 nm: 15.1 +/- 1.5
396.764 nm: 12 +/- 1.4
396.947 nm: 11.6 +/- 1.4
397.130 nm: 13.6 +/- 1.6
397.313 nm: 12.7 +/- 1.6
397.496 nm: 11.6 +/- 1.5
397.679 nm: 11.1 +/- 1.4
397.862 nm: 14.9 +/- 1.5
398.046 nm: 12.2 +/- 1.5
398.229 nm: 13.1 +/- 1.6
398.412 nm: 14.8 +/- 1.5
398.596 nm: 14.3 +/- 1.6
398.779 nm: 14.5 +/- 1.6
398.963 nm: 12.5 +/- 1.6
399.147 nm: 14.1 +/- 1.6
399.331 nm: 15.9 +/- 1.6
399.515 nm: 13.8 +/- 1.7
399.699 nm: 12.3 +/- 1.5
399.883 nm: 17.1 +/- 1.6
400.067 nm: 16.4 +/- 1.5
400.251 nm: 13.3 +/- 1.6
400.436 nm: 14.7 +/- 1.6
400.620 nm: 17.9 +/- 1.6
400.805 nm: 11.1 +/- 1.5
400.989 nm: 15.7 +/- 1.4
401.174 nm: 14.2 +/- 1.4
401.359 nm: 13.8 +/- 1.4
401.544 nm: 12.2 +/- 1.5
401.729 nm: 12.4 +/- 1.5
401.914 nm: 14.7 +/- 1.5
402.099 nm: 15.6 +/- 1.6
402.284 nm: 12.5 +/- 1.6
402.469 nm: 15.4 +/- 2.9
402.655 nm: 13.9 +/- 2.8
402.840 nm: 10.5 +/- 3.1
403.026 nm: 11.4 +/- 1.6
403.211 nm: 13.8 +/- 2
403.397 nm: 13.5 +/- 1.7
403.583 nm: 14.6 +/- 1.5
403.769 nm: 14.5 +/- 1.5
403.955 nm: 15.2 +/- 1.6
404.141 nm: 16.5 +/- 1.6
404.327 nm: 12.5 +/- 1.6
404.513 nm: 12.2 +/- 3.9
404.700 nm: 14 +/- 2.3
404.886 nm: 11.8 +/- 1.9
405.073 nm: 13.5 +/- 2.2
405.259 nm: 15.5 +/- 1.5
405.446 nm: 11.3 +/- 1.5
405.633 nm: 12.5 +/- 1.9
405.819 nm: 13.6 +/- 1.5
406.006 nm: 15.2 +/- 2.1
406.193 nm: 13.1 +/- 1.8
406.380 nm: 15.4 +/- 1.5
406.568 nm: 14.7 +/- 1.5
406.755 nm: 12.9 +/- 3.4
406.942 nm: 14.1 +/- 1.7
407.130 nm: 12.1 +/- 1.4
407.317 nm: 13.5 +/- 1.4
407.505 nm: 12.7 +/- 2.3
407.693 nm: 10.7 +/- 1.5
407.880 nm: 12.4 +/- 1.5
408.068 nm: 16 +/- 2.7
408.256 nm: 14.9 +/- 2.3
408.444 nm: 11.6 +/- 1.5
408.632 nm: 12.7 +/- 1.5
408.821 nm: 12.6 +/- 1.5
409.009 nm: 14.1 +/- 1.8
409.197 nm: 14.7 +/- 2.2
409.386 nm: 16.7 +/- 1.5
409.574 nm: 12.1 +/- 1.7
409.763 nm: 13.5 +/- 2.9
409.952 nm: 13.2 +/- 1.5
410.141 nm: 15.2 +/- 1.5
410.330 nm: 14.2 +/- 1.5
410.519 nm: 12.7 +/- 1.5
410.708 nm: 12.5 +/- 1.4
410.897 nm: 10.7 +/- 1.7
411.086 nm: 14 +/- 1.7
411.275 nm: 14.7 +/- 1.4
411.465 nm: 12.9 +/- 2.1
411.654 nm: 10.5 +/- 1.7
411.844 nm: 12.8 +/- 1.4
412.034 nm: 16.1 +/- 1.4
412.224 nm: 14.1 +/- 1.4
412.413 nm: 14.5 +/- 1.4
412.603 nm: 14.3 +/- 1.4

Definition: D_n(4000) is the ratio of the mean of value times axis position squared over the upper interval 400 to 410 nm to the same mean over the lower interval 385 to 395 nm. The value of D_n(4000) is 1.0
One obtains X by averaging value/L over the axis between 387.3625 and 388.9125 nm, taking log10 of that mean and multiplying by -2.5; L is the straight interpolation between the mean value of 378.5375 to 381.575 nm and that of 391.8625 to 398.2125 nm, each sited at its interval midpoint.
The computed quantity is 0.07 mag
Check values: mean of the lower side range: 14.2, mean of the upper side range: 13.7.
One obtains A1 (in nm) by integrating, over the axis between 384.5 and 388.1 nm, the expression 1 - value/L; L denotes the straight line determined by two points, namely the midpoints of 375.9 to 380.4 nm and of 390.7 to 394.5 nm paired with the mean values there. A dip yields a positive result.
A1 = -0.10 nm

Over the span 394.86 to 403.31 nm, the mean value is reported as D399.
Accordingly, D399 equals 13.8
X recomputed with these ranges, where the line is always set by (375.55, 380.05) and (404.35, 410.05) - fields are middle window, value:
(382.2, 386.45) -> 0.02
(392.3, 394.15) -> 0.06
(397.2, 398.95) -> 0.04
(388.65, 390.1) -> -0.02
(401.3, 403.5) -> 0.02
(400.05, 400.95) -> -0.07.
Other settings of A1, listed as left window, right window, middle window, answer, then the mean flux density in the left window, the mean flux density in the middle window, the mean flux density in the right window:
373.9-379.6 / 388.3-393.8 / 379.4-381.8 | 0.06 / 14.7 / 14.2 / 14.3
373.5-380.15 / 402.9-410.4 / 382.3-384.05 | 0.10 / 14.5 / 13.5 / 13.6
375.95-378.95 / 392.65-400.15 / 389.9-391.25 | -0.22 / 14.5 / 16.3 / 13.8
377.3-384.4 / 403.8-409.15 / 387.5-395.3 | -0.26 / 14.1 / 14.3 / 13.5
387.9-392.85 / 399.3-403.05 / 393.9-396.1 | -0.04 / 14.5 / 14.6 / 14.1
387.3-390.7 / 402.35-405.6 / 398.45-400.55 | -0.12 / 14.2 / 14.5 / 13.5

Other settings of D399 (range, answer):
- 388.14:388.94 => 12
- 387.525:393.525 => 14.3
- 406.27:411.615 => 13.4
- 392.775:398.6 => 13.6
